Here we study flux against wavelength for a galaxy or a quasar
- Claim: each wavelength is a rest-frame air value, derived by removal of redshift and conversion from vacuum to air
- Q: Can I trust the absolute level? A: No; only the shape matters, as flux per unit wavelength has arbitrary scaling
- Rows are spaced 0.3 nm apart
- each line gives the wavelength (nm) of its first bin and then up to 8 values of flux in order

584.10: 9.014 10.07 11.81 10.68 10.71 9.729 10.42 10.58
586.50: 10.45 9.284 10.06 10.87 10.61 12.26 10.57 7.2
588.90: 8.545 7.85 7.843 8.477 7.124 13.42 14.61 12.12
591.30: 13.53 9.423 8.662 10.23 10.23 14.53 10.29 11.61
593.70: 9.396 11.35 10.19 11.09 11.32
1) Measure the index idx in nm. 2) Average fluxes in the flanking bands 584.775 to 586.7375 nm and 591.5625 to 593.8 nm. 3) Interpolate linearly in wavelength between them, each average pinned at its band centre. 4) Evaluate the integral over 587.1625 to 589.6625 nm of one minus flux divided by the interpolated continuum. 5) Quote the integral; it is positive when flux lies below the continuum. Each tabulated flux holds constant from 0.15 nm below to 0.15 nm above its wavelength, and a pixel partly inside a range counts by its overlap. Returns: 0.24 nm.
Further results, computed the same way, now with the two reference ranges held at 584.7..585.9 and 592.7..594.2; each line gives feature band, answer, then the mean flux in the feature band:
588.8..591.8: 0.20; 10.3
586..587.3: 0.07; 10.1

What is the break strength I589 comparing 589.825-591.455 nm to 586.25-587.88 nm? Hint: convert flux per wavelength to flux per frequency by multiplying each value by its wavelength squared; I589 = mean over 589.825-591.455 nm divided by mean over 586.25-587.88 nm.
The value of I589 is 1.2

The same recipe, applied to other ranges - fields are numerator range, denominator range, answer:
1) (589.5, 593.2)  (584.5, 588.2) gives 1.05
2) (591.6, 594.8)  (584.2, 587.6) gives 1.05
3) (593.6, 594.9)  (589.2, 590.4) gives 1.27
